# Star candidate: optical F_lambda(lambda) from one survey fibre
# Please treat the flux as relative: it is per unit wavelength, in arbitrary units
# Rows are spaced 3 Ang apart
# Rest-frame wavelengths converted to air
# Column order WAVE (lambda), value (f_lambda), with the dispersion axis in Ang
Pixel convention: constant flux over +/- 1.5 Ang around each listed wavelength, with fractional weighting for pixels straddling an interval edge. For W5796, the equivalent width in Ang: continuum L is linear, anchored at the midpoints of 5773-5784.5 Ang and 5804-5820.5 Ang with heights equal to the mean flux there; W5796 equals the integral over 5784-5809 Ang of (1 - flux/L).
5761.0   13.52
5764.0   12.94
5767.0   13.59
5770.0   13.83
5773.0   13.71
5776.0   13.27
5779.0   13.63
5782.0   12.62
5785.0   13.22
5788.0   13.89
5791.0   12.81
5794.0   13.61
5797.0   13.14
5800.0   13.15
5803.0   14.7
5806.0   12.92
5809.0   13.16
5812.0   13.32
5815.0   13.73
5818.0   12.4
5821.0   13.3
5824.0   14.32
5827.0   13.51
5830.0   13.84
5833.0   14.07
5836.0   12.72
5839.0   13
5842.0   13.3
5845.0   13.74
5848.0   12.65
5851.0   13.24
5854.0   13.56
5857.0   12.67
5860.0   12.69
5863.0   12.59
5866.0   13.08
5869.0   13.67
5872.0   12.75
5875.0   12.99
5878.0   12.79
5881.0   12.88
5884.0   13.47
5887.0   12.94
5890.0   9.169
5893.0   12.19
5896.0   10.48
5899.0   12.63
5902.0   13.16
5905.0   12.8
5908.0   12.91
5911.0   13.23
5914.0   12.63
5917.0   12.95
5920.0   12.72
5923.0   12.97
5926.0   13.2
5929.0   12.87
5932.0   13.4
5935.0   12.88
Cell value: -0.4 Ang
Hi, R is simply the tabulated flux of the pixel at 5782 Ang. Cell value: 12.62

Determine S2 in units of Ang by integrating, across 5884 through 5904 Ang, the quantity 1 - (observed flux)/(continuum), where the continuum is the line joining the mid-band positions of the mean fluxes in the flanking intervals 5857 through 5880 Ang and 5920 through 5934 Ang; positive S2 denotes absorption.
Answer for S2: 1.6 Ang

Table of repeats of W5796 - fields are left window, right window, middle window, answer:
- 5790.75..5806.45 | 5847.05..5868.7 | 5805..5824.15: 0.1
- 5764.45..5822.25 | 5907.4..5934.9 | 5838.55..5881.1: 0.4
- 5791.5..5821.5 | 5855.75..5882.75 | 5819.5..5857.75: -0.8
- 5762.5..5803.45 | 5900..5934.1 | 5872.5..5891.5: 1.0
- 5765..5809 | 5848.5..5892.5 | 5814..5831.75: -0.5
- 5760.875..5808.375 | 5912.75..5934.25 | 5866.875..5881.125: 0.1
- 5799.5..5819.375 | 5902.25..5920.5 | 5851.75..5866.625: 0.2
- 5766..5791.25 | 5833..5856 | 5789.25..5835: -0.5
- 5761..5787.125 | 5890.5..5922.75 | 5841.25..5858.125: -0.4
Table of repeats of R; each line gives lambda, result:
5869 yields 13.67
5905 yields 12.8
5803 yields 14.7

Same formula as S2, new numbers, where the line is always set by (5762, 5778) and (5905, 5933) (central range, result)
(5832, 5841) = 0.0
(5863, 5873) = 0.0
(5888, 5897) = 1.6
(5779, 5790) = 0.1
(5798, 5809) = -0.1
